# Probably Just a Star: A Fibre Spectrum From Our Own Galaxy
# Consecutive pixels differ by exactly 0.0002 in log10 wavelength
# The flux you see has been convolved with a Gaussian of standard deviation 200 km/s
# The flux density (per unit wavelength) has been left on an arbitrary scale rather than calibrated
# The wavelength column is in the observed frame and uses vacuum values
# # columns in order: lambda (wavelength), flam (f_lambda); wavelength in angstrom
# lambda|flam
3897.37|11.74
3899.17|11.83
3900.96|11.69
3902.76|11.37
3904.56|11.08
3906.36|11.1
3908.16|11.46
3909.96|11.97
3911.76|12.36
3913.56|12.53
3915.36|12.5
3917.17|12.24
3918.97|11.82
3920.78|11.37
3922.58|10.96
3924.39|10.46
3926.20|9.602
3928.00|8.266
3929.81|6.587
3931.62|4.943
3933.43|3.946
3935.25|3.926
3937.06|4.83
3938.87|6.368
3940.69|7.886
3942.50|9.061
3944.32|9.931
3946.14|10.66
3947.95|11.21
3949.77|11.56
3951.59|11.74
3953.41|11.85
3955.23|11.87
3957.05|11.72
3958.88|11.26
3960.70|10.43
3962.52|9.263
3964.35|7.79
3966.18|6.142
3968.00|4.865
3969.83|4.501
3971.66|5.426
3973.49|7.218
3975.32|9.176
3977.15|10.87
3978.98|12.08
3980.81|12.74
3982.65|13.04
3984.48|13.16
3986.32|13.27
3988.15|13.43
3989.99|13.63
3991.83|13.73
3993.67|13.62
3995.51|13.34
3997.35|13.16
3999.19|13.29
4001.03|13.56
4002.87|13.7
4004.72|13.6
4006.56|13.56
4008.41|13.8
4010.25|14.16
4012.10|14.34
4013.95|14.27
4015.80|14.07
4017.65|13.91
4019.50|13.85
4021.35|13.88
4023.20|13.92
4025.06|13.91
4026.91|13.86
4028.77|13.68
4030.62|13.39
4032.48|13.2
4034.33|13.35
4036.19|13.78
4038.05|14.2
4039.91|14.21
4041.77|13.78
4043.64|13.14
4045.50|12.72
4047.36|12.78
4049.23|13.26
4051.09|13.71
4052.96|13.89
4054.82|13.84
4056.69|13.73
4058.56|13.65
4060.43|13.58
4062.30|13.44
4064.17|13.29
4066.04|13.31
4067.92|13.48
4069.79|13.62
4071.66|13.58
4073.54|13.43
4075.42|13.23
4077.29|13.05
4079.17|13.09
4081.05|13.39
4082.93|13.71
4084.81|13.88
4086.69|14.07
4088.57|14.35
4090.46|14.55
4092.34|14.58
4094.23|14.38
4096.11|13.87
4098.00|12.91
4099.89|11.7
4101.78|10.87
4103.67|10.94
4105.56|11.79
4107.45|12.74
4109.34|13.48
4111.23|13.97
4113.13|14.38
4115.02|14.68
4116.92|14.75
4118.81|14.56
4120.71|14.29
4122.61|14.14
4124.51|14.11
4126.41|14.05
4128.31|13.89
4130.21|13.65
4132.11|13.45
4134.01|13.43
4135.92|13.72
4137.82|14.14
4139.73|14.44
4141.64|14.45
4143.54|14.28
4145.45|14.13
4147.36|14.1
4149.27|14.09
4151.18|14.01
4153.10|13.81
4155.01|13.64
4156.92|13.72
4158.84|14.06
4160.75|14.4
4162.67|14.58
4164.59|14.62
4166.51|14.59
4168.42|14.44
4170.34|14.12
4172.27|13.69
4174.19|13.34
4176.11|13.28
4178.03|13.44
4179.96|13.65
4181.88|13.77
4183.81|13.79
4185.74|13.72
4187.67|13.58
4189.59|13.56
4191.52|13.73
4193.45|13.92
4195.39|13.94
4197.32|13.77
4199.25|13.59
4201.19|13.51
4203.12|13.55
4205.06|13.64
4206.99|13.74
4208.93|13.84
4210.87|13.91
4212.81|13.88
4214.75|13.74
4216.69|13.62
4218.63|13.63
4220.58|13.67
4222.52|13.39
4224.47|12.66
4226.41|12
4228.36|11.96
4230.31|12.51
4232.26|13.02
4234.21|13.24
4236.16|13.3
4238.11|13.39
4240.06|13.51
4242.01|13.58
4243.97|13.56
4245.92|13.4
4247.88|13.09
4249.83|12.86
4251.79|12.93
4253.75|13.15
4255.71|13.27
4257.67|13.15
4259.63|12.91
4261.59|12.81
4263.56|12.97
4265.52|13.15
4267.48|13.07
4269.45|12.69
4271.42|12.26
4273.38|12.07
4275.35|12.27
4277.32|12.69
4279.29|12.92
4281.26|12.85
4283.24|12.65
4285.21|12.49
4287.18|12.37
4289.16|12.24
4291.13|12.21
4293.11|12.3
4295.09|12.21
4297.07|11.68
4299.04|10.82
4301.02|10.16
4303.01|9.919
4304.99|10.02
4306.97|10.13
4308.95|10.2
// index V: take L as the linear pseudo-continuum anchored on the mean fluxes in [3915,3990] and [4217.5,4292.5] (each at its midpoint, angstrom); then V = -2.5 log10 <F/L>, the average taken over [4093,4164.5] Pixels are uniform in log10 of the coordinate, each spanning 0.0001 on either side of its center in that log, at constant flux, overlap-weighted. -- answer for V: -0.19 mag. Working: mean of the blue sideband 9.54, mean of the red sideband 12.9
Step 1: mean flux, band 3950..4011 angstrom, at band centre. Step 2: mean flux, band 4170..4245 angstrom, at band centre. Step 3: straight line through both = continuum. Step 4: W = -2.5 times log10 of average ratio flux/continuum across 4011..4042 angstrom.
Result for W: -0.176 mag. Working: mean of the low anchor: 11.4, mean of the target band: 13.9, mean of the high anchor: 13.5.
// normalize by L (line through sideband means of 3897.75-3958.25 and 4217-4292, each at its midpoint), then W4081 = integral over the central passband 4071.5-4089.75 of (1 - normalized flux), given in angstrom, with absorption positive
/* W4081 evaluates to -3.6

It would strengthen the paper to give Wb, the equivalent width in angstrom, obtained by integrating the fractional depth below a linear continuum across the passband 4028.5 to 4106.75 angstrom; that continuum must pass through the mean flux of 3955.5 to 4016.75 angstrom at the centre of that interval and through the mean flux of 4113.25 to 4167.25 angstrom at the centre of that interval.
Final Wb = -2.8 angstrom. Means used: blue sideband 11.6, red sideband 14.1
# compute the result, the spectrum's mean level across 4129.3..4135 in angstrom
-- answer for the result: 13.5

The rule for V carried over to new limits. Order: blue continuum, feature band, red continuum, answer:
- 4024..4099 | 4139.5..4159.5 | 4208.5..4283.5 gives -0.06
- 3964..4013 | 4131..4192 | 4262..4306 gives -0.17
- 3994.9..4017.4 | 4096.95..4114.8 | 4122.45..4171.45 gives 0.11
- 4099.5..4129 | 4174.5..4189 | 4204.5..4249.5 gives -0.02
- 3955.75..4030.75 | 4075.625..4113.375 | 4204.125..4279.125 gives -0.07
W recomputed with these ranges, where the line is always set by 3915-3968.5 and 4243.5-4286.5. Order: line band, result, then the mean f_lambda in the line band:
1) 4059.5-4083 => -0.249 mag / 13.4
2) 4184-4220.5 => -0.132 mag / 13.7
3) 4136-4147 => -0.237 mag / 14.2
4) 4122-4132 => -0.228 mag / 13.9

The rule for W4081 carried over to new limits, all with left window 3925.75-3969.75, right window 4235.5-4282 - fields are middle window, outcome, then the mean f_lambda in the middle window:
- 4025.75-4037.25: -4.58 angstrom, 13.6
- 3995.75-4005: -4.19 angstrom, 13.4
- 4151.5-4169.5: -4.09 angstrom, 14.2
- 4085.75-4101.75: -4.58 angstrom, 13.6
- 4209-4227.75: -1.48 angstrom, 13.4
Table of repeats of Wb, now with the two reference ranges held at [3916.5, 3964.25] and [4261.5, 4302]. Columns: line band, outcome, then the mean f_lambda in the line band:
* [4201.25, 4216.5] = -2.7 angstrom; 13.7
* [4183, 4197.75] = -2.9 angstrom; 13.7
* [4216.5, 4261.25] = -4.4 angstrom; 13.1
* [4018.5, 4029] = -4.0 angstrom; 13.9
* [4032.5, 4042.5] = -3.6 angstrom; 13.8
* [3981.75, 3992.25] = -3.9 angstrom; 13.4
